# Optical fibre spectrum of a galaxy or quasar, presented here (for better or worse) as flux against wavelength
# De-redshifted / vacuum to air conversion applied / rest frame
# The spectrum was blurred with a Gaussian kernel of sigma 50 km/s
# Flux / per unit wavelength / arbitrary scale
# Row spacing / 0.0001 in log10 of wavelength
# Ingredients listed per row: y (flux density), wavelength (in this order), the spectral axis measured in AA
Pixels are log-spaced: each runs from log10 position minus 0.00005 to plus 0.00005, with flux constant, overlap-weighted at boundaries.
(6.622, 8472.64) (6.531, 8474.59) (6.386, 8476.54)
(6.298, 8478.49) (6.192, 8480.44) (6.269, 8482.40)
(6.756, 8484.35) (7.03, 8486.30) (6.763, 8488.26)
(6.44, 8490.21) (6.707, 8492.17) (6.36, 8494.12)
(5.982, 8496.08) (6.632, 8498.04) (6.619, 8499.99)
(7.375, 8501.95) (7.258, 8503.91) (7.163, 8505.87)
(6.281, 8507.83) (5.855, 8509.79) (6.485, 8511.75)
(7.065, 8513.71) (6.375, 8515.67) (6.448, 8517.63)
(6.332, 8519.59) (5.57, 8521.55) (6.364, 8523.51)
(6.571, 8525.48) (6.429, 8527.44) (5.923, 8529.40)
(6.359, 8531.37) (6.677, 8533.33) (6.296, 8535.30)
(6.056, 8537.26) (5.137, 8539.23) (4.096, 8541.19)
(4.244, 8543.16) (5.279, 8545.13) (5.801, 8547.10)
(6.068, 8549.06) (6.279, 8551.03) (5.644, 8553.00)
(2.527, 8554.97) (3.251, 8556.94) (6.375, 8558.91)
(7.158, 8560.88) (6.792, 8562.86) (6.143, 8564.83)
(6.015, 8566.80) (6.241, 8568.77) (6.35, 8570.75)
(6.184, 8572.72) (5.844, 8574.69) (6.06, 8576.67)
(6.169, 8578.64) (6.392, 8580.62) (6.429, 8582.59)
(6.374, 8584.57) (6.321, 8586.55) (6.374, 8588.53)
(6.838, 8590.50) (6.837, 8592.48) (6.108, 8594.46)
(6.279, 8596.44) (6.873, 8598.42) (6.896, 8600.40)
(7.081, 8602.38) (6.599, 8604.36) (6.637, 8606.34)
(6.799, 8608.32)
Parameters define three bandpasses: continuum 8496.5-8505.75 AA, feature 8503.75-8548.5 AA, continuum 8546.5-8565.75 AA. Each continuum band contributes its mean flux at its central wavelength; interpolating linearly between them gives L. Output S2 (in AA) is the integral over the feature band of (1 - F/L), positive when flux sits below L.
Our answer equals 1.9 AA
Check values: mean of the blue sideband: 6.93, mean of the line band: 6.07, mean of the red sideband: 5.6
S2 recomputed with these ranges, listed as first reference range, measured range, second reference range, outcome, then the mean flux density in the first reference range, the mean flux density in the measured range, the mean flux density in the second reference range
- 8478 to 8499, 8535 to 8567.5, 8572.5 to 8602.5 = 5.0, 6.5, 5.46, 6.43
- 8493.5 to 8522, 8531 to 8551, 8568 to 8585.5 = 2.4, 6.54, 5.61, 6.23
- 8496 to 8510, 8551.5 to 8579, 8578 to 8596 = 3.1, 6.73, 5.77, 6.43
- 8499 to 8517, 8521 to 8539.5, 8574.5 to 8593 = 1.2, 6.71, 6.19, 6.37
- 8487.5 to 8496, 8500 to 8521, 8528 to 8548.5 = -1.7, 6.5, 6.64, 5.62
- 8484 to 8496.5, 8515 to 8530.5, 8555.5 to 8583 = 0.3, 6.59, 6.25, 6.03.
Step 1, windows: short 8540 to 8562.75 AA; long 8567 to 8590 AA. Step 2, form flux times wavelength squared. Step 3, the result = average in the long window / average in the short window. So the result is 1.2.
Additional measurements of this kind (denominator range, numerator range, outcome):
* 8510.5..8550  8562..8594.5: 1.07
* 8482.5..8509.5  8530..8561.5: 0.82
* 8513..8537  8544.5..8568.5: 0.89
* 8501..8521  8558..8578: 0.96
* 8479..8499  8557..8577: 0.97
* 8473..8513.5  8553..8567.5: 0.84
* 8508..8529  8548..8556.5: 0.80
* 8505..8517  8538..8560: 0.77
